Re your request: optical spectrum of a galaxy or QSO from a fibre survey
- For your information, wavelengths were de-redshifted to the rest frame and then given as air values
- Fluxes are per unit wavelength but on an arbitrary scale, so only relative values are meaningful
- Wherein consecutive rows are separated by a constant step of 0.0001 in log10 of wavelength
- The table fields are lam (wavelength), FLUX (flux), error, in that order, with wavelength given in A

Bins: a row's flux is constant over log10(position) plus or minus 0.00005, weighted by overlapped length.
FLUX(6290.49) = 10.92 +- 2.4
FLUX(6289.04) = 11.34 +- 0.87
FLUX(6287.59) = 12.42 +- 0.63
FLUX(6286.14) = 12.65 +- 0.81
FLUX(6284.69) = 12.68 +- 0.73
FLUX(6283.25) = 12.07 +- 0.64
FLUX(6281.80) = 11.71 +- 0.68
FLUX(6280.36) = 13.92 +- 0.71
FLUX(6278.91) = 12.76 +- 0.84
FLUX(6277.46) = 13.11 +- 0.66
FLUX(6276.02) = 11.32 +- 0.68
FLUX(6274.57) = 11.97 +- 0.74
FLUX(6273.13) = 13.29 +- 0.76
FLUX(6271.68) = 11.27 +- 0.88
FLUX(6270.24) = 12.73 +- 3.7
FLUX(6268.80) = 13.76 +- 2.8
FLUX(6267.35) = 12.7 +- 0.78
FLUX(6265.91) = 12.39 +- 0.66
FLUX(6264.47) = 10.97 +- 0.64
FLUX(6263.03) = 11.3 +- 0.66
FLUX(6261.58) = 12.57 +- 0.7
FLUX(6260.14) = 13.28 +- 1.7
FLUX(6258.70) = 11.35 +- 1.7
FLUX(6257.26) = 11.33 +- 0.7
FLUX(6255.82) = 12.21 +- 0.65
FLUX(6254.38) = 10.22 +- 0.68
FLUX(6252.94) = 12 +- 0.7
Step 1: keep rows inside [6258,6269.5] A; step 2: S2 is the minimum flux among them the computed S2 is 10.97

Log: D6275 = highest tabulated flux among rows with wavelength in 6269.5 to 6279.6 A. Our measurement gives 13.29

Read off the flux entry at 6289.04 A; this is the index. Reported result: 11.34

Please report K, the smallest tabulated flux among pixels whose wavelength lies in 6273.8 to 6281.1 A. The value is 11.32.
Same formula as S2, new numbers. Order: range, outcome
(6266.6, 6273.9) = 11.27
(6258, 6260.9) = 11.35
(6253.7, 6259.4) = 10.22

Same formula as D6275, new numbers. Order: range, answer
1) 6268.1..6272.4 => 13.76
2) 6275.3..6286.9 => 13.92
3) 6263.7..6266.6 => 12.39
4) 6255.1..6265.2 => 13.28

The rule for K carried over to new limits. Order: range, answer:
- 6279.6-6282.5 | 11.71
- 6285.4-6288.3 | 12.42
